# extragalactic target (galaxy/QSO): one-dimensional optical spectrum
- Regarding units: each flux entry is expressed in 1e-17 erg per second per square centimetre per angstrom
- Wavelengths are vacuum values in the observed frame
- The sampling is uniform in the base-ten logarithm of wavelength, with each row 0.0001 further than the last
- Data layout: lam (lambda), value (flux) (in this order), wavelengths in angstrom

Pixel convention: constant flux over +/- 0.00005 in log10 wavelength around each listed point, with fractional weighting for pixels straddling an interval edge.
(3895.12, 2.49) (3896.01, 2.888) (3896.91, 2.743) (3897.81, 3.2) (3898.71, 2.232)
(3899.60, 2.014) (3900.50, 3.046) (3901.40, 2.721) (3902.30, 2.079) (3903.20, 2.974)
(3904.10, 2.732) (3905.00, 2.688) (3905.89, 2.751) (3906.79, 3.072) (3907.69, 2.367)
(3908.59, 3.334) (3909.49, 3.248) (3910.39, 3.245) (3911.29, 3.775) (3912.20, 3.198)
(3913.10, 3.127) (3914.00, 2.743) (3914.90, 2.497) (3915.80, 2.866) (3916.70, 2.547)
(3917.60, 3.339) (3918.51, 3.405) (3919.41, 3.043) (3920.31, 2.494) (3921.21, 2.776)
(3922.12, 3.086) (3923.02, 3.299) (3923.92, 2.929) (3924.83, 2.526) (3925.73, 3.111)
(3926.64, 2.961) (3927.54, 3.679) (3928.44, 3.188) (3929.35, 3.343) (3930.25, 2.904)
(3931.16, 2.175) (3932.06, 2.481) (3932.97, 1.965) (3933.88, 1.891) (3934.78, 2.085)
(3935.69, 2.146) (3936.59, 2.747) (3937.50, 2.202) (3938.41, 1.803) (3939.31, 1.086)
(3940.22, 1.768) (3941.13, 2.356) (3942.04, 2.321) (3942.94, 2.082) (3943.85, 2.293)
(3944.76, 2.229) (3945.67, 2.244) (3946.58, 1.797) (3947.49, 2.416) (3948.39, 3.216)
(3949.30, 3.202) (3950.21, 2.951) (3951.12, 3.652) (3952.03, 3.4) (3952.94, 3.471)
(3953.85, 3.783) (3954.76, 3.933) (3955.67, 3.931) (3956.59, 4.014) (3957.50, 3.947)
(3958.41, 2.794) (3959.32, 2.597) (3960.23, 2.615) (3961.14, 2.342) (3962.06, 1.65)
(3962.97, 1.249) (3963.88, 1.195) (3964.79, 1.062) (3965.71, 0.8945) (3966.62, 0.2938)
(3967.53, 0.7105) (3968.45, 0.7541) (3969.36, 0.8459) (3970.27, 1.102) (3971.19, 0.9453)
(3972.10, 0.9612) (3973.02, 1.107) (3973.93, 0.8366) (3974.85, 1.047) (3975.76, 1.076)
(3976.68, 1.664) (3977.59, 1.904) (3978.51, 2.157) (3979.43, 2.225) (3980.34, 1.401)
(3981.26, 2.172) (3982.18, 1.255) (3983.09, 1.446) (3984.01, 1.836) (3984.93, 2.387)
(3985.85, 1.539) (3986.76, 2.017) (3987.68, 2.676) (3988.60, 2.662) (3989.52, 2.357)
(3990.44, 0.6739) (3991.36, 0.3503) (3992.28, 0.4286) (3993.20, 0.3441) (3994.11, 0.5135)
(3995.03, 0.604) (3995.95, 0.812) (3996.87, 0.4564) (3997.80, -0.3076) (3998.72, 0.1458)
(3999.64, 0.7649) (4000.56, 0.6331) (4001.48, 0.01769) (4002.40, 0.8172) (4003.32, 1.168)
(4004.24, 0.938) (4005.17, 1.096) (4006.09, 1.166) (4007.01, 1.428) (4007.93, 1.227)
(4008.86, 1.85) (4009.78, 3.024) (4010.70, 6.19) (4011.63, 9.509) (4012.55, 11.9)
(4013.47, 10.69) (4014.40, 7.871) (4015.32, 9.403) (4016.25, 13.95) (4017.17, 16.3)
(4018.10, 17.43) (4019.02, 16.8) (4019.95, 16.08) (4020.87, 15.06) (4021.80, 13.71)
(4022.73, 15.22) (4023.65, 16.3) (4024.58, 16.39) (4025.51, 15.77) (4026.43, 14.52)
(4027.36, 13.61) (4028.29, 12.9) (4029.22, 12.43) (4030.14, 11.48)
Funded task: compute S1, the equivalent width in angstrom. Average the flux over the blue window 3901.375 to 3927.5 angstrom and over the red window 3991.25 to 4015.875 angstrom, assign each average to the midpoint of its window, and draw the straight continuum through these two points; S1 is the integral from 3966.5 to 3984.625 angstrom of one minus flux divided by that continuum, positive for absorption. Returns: 9.7 angstrom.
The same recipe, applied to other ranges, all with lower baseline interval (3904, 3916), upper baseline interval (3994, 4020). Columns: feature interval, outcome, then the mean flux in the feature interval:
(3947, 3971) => 9.8 angstrom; 2.37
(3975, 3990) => 8.8 angstrom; 1.9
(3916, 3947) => 8.0 angstrom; 2.54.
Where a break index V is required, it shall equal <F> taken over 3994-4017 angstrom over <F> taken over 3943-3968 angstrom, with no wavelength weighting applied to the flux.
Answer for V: 1.46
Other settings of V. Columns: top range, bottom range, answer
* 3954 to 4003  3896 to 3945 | 0.55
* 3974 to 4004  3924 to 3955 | 0.46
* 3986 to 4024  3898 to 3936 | 1.92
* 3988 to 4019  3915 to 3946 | 1.56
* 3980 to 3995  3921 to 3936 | 0.54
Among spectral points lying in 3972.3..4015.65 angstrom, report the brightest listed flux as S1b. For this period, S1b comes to 11.9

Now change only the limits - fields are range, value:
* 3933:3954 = 3.783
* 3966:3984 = 2.225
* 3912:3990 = 4.014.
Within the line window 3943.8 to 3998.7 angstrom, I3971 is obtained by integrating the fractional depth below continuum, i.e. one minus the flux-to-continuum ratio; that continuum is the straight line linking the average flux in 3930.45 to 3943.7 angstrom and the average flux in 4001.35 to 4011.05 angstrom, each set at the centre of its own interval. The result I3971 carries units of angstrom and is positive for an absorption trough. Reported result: 3.66 angstrom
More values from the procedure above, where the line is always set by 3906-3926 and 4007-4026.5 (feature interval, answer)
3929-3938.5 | 4.5 angstrom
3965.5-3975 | 8.4 angstrom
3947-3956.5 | 4.1 angstrom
